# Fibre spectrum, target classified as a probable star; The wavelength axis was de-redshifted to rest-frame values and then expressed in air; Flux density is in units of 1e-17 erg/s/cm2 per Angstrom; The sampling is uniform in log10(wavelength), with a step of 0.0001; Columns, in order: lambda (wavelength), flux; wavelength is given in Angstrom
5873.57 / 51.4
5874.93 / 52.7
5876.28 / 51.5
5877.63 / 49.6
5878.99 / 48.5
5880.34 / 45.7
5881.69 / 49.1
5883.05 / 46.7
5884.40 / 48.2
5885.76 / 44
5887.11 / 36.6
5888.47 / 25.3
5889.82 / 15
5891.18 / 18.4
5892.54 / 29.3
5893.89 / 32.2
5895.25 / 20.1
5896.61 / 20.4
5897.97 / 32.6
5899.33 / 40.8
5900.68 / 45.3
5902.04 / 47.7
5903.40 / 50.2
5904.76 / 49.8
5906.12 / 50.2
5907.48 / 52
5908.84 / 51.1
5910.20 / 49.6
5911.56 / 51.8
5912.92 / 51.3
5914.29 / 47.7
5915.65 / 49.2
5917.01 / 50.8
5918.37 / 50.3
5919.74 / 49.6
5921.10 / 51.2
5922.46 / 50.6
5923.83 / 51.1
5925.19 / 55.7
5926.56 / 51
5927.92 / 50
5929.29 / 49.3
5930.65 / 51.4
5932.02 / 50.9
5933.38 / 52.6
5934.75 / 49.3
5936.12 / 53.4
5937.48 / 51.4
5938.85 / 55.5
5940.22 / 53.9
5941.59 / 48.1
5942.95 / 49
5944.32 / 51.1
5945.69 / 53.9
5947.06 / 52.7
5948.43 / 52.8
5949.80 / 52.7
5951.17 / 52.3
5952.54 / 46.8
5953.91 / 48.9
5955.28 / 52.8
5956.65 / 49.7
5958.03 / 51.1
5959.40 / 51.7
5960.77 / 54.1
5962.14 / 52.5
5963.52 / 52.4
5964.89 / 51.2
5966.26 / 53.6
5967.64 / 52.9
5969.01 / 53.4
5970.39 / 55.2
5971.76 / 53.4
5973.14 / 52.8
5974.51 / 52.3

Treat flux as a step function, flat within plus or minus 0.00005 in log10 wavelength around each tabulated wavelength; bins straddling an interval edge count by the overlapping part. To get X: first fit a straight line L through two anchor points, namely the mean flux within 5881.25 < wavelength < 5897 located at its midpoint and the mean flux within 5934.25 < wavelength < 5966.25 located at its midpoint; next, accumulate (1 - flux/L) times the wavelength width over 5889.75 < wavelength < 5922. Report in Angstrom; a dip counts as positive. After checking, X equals -3.9 Angstrom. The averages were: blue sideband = 32.1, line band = 42.5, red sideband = 51.7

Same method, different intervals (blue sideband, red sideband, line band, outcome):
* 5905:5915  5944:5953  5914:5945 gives 0.1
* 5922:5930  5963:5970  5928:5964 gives 0.4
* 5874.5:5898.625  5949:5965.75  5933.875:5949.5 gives -1.2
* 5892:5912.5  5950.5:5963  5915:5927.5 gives -1.7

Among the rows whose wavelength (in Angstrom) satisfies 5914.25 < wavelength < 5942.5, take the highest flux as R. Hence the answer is 55.7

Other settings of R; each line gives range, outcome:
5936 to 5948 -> 55.5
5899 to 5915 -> 52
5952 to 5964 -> 54.1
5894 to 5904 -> 50.2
